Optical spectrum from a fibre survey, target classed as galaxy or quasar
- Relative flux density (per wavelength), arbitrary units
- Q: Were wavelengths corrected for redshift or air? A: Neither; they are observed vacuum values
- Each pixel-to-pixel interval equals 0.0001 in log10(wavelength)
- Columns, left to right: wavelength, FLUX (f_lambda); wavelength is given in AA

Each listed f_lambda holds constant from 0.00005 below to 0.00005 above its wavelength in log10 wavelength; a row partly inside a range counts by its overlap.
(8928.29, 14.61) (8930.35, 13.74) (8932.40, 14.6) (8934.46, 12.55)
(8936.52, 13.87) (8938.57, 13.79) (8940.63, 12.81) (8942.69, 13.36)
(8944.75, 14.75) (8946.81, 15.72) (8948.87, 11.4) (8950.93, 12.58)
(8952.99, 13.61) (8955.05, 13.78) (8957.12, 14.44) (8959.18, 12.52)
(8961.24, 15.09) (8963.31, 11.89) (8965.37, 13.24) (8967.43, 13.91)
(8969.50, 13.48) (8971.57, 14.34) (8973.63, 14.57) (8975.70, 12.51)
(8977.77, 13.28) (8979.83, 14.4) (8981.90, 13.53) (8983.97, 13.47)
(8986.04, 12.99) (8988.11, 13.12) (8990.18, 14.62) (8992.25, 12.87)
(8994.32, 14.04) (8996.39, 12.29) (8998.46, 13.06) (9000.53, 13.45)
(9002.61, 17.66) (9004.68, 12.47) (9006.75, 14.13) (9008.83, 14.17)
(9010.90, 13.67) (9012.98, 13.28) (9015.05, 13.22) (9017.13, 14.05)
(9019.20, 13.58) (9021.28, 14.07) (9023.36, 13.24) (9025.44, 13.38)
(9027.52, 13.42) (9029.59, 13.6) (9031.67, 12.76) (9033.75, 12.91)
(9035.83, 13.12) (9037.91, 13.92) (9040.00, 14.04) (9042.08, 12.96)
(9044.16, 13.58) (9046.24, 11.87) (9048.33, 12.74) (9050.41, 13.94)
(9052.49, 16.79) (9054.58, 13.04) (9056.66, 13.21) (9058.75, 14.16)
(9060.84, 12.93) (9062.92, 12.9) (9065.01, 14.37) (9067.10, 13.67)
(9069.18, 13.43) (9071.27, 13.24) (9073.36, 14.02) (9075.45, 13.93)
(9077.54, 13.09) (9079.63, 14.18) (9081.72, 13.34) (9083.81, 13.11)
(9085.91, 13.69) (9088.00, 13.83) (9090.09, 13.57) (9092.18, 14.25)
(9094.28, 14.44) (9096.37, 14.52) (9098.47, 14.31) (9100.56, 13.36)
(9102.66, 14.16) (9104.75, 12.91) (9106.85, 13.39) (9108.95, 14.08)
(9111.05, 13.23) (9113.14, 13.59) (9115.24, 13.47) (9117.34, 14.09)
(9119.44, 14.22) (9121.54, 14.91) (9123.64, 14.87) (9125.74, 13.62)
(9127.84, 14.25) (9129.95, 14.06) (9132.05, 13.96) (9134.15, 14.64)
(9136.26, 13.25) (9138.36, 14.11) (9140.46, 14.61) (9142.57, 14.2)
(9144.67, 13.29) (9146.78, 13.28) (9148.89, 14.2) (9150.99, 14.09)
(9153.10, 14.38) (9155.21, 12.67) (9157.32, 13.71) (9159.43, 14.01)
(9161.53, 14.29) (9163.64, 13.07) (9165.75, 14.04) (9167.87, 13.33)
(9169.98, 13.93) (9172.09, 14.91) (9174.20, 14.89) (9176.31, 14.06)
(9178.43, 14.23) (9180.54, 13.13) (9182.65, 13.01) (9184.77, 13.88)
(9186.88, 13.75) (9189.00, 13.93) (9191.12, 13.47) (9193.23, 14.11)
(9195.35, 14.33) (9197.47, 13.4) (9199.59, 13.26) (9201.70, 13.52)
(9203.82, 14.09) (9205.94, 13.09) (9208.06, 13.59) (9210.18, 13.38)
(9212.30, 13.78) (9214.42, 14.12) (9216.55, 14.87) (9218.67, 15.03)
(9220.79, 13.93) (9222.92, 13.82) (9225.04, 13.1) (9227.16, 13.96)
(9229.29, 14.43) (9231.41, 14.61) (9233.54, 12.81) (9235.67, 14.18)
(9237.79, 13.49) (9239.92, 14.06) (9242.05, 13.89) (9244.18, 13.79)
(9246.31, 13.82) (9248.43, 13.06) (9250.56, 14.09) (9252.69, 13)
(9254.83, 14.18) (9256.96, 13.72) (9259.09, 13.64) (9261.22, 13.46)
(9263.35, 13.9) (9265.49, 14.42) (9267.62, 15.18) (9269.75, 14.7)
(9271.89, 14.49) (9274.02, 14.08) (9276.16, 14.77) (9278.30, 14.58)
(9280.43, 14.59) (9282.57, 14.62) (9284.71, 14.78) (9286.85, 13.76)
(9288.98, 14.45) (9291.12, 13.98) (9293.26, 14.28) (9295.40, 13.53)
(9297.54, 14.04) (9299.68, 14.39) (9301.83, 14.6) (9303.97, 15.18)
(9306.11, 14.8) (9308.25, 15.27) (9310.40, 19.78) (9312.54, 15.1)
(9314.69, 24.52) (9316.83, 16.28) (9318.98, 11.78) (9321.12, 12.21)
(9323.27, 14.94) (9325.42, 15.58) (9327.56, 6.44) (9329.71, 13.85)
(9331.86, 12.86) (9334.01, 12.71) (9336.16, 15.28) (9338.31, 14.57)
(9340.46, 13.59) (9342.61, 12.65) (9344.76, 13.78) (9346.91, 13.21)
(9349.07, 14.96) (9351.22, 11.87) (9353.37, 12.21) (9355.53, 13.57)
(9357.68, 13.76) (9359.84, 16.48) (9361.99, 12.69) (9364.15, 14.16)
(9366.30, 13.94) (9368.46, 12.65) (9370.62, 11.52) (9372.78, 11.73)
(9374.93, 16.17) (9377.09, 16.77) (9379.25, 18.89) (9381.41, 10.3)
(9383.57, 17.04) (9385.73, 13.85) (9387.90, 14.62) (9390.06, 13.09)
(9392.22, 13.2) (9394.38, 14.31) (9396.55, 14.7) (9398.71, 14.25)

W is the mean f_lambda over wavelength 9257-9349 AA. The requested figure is 14.4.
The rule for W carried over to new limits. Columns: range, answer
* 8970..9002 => 13.6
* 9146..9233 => 13.9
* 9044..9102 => 13.7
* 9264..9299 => 14.4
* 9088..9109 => 13.9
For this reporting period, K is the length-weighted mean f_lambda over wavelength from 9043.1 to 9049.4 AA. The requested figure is 12.7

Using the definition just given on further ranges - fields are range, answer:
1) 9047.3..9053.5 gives 14.5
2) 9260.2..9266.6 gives 13.9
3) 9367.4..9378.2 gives 13.8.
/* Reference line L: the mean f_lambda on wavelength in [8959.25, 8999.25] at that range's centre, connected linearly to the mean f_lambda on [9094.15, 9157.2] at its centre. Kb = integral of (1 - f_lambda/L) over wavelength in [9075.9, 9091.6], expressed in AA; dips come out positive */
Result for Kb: 0.3 AA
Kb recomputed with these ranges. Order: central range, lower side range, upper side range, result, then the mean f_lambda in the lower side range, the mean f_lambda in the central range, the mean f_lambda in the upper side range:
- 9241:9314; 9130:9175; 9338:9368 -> -3.80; 13.9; 14.5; 13.6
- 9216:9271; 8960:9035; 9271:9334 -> 1.62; 13.6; 14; 14.6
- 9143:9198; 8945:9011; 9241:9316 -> 1.90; 13.6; 13.8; 14.7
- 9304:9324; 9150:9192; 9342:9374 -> -3.90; 13.8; 16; 13.3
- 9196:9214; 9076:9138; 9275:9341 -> 0.83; 13.9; 13.6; 14.6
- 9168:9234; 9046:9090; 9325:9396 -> -1.11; 13.6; 13.9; 13.7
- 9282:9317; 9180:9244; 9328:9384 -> -4.32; 13.8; 15.5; 13.8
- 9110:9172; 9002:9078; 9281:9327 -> 1.03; 13.6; 13.9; 15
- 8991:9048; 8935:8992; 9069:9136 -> 0.77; 13.6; 13.5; 13.9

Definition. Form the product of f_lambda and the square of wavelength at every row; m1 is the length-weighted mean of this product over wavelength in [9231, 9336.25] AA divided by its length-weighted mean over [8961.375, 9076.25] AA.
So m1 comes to 1.12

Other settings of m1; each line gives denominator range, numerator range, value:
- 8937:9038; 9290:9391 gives 1.13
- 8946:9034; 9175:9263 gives 1.07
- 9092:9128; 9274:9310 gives 1.08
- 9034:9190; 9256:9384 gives 1.08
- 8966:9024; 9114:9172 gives 1.05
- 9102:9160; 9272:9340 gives 1.09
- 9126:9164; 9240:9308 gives 1.05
